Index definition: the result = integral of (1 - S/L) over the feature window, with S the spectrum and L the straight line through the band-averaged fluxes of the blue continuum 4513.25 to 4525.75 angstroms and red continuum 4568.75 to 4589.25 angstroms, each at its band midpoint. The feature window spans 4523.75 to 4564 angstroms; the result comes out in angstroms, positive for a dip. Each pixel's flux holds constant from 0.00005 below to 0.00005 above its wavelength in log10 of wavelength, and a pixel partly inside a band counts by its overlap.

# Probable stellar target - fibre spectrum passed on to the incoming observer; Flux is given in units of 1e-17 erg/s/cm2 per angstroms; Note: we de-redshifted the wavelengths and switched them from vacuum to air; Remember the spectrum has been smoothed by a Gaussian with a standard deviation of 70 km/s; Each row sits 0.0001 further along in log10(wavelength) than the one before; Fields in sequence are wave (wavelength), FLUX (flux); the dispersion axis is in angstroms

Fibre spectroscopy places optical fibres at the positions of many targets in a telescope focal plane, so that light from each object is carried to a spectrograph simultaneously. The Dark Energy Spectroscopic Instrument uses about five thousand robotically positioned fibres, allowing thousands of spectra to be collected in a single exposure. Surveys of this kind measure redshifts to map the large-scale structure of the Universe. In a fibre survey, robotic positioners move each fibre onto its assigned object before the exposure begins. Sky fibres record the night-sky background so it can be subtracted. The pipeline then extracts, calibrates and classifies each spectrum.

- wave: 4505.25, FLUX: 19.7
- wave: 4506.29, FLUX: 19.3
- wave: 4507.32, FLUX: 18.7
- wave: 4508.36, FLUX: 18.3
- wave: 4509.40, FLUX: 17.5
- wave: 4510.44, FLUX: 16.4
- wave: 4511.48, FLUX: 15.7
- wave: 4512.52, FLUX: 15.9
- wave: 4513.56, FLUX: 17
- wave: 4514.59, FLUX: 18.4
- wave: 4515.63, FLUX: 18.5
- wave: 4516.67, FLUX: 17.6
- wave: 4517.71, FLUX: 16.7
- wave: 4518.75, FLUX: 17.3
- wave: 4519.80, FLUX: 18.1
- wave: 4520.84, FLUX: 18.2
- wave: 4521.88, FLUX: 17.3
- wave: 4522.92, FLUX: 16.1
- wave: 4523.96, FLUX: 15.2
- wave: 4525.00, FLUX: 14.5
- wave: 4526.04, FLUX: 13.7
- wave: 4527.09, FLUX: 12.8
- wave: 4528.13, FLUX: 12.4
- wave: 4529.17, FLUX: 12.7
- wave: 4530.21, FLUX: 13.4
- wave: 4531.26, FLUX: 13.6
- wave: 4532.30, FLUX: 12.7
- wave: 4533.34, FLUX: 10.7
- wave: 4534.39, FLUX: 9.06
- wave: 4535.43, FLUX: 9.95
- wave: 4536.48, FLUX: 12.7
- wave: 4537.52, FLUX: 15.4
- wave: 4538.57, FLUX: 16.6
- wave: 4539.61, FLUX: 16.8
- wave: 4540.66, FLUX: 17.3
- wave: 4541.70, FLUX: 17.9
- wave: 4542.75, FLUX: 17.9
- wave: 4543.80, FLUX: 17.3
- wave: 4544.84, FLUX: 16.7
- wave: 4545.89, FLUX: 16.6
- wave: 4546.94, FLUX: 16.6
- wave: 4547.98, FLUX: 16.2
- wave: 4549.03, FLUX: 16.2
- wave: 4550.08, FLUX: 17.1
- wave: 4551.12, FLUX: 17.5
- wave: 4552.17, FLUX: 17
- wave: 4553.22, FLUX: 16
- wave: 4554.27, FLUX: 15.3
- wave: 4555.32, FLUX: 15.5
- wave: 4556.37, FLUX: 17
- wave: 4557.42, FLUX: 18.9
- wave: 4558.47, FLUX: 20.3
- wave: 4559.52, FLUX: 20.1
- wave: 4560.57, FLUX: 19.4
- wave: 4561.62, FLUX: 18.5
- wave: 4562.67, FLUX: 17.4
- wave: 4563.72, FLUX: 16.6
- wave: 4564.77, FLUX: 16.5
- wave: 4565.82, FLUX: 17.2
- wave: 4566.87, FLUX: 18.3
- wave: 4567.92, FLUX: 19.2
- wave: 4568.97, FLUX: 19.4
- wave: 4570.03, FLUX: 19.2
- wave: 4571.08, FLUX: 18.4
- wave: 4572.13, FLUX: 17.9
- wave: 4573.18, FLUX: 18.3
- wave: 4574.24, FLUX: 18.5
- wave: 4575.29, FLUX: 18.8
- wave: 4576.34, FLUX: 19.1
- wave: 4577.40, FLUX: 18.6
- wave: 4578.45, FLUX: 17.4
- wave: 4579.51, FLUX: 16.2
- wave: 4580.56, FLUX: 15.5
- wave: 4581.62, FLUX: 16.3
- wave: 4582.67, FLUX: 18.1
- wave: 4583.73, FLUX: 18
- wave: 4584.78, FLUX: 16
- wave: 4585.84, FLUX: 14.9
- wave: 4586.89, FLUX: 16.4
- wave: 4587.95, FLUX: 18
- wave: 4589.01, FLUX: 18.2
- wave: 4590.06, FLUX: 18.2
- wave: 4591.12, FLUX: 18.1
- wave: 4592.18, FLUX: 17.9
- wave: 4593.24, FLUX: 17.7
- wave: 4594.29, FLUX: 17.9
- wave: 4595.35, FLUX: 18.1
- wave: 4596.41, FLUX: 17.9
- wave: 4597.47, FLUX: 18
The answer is 3.7 angstroms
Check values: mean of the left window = 17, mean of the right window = 17.6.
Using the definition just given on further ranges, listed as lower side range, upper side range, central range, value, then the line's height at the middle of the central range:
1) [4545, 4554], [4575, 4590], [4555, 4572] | -1.39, 16.9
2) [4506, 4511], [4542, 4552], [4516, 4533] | 2.35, 17.5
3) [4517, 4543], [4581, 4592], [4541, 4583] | -3.85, 16.1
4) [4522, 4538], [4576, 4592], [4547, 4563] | -2.59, 15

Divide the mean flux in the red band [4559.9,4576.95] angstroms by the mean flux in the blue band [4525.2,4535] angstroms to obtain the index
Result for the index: 1.48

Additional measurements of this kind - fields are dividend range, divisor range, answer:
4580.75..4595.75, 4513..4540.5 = 1.16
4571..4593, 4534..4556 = 1.11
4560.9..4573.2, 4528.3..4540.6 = 1.37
